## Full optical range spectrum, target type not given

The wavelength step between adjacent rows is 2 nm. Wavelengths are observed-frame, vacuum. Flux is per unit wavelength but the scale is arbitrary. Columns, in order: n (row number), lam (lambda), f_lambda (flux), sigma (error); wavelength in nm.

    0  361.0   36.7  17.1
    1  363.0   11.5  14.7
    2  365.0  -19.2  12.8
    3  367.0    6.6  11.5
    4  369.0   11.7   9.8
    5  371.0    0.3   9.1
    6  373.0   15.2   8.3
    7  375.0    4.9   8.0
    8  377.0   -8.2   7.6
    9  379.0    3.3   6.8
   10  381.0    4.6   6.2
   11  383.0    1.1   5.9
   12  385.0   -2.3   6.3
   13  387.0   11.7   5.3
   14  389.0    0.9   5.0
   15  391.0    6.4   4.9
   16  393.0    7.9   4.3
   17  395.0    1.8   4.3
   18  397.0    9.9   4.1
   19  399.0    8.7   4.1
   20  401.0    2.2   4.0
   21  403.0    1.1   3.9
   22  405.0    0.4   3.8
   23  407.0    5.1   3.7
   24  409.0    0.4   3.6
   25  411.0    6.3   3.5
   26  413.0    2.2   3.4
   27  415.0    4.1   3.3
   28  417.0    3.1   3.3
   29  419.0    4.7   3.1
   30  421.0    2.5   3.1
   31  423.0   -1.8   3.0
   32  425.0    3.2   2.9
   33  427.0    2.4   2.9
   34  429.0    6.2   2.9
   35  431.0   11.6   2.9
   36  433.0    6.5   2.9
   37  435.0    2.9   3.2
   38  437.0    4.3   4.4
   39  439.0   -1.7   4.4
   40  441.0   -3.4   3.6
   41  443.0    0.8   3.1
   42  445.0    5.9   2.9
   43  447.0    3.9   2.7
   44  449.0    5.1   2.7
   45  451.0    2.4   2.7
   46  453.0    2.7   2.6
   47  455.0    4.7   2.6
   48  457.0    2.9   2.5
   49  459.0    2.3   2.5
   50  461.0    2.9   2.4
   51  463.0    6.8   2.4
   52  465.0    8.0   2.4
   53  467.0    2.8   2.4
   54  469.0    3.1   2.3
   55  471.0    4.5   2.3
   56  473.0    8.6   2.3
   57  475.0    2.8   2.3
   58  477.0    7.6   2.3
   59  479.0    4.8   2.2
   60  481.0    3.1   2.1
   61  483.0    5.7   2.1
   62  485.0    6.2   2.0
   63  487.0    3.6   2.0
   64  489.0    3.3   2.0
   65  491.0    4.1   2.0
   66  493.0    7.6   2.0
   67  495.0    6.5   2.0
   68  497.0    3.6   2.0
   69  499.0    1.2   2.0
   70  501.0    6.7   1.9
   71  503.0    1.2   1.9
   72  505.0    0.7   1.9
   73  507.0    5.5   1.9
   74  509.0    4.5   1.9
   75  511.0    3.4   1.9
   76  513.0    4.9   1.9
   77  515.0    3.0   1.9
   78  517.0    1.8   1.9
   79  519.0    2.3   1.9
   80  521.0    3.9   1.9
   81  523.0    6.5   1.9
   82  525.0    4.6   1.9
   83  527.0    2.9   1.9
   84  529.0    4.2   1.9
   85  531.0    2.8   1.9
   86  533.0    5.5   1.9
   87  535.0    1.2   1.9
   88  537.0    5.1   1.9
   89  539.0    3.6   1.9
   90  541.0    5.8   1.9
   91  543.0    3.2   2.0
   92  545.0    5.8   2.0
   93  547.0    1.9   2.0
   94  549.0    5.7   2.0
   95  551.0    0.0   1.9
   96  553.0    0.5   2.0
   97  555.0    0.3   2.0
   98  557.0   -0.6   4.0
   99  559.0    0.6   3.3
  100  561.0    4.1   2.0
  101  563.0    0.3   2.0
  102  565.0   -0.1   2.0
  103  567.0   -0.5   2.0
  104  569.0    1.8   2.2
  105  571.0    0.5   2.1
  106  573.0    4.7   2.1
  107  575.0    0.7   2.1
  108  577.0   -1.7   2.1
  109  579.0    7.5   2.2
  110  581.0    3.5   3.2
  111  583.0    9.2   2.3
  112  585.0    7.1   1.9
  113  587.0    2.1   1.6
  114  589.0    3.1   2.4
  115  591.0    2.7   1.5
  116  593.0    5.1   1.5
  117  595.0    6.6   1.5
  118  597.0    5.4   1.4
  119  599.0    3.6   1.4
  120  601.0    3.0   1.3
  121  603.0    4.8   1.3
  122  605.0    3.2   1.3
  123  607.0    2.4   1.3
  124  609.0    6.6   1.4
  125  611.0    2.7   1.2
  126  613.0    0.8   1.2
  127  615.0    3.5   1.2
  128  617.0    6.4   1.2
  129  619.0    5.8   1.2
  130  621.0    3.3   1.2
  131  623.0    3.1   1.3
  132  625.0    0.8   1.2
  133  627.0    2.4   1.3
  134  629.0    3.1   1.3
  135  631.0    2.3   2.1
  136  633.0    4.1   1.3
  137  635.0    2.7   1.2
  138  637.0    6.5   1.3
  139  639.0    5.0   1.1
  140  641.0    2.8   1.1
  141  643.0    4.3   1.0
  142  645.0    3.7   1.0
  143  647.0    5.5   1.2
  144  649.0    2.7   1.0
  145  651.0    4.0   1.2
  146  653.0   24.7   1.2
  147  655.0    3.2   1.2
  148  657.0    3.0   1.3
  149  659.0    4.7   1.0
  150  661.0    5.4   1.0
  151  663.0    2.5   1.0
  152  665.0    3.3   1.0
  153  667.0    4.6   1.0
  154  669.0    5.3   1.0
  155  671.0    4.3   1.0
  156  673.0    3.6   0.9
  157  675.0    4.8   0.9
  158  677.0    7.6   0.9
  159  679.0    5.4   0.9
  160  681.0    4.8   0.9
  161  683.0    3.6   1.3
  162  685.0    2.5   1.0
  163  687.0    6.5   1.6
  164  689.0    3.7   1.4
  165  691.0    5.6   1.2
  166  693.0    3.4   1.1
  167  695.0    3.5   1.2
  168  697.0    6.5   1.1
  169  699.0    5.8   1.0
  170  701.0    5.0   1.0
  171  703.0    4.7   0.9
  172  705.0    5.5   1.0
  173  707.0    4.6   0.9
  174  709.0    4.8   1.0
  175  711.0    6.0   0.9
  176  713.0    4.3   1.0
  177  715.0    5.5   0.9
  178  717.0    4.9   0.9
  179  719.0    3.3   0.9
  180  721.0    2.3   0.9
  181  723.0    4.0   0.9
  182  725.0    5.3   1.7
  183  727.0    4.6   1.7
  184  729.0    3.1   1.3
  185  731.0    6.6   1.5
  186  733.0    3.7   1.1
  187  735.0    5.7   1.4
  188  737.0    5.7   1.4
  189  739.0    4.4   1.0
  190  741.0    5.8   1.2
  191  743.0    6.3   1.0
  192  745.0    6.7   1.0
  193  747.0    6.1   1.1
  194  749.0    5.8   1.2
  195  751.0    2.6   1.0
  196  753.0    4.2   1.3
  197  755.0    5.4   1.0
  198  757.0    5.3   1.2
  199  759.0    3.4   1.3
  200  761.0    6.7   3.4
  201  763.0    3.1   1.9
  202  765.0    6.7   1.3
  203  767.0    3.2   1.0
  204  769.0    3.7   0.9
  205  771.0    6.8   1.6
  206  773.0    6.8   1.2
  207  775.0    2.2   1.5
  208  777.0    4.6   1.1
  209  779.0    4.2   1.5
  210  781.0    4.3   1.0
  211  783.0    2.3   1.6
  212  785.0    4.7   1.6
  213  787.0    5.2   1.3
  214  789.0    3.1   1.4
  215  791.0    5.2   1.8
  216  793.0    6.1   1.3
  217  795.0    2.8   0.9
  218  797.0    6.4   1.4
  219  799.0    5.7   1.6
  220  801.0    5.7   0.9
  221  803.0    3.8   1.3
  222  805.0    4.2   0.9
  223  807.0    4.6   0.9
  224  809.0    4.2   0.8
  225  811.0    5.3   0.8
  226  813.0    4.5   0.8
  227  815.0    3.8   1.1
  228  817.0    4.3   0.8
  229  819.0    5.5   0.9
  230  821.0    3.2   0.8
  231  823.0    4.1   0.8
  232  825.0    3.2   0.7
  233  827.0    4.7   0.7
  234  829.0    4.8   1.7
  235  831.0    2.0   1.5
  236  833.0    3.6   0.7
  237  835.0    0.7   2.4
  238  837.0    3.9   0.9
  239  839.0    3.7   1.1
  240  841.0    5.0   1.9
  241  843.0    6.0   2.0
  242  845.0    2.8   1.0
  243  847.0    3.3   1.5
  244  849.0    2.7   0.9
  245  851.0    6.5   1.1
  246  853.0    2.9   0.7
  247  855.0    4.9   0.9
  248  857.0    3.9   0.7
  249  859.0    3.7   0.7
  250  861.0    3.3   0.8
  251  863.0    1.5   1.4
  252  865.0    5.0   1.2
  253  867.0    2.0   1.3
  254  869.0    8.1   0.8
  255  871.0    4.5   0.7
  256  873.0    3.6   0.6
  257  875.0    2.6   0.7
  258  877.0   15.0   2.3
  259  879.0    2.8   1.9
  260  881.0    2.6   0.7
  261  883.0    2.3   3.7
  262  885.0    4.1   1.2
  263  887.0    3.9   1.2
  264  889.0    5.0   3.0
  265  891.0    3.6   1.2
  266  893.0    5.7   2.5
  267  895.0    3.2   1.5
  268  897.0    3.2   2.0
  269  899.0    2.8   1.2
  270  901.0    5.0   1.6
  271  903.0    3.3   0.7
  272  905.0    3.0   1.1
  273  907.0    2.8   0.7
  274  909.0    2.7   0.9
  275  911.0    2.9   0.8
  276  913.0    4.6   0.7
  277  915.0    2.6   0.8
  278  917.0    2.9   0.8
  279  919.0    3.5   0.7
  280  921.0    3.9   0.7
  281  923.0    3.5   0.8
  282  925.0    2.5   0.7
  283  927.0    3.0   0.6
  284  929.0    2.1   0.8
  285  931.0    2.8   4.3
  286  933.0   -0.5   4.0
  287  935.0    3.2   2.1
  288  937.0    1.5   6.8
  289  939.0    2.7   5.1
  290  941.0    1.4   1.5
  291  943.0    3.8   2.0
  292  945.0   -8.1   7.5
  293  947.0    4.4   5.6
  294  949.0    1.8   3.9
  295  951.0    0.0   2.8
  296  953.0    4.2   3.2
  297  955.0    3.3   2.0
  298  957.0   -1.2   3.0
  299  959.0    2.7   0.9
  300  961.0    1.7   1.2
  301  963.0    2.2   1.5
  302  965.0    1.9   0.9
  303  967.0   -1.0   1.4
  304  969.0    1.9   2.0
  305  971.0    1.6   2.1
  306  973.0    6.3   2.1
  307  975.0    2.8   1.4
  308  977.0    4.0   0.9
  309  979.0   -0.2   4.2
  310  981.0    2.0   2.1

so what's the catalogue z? 0.75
